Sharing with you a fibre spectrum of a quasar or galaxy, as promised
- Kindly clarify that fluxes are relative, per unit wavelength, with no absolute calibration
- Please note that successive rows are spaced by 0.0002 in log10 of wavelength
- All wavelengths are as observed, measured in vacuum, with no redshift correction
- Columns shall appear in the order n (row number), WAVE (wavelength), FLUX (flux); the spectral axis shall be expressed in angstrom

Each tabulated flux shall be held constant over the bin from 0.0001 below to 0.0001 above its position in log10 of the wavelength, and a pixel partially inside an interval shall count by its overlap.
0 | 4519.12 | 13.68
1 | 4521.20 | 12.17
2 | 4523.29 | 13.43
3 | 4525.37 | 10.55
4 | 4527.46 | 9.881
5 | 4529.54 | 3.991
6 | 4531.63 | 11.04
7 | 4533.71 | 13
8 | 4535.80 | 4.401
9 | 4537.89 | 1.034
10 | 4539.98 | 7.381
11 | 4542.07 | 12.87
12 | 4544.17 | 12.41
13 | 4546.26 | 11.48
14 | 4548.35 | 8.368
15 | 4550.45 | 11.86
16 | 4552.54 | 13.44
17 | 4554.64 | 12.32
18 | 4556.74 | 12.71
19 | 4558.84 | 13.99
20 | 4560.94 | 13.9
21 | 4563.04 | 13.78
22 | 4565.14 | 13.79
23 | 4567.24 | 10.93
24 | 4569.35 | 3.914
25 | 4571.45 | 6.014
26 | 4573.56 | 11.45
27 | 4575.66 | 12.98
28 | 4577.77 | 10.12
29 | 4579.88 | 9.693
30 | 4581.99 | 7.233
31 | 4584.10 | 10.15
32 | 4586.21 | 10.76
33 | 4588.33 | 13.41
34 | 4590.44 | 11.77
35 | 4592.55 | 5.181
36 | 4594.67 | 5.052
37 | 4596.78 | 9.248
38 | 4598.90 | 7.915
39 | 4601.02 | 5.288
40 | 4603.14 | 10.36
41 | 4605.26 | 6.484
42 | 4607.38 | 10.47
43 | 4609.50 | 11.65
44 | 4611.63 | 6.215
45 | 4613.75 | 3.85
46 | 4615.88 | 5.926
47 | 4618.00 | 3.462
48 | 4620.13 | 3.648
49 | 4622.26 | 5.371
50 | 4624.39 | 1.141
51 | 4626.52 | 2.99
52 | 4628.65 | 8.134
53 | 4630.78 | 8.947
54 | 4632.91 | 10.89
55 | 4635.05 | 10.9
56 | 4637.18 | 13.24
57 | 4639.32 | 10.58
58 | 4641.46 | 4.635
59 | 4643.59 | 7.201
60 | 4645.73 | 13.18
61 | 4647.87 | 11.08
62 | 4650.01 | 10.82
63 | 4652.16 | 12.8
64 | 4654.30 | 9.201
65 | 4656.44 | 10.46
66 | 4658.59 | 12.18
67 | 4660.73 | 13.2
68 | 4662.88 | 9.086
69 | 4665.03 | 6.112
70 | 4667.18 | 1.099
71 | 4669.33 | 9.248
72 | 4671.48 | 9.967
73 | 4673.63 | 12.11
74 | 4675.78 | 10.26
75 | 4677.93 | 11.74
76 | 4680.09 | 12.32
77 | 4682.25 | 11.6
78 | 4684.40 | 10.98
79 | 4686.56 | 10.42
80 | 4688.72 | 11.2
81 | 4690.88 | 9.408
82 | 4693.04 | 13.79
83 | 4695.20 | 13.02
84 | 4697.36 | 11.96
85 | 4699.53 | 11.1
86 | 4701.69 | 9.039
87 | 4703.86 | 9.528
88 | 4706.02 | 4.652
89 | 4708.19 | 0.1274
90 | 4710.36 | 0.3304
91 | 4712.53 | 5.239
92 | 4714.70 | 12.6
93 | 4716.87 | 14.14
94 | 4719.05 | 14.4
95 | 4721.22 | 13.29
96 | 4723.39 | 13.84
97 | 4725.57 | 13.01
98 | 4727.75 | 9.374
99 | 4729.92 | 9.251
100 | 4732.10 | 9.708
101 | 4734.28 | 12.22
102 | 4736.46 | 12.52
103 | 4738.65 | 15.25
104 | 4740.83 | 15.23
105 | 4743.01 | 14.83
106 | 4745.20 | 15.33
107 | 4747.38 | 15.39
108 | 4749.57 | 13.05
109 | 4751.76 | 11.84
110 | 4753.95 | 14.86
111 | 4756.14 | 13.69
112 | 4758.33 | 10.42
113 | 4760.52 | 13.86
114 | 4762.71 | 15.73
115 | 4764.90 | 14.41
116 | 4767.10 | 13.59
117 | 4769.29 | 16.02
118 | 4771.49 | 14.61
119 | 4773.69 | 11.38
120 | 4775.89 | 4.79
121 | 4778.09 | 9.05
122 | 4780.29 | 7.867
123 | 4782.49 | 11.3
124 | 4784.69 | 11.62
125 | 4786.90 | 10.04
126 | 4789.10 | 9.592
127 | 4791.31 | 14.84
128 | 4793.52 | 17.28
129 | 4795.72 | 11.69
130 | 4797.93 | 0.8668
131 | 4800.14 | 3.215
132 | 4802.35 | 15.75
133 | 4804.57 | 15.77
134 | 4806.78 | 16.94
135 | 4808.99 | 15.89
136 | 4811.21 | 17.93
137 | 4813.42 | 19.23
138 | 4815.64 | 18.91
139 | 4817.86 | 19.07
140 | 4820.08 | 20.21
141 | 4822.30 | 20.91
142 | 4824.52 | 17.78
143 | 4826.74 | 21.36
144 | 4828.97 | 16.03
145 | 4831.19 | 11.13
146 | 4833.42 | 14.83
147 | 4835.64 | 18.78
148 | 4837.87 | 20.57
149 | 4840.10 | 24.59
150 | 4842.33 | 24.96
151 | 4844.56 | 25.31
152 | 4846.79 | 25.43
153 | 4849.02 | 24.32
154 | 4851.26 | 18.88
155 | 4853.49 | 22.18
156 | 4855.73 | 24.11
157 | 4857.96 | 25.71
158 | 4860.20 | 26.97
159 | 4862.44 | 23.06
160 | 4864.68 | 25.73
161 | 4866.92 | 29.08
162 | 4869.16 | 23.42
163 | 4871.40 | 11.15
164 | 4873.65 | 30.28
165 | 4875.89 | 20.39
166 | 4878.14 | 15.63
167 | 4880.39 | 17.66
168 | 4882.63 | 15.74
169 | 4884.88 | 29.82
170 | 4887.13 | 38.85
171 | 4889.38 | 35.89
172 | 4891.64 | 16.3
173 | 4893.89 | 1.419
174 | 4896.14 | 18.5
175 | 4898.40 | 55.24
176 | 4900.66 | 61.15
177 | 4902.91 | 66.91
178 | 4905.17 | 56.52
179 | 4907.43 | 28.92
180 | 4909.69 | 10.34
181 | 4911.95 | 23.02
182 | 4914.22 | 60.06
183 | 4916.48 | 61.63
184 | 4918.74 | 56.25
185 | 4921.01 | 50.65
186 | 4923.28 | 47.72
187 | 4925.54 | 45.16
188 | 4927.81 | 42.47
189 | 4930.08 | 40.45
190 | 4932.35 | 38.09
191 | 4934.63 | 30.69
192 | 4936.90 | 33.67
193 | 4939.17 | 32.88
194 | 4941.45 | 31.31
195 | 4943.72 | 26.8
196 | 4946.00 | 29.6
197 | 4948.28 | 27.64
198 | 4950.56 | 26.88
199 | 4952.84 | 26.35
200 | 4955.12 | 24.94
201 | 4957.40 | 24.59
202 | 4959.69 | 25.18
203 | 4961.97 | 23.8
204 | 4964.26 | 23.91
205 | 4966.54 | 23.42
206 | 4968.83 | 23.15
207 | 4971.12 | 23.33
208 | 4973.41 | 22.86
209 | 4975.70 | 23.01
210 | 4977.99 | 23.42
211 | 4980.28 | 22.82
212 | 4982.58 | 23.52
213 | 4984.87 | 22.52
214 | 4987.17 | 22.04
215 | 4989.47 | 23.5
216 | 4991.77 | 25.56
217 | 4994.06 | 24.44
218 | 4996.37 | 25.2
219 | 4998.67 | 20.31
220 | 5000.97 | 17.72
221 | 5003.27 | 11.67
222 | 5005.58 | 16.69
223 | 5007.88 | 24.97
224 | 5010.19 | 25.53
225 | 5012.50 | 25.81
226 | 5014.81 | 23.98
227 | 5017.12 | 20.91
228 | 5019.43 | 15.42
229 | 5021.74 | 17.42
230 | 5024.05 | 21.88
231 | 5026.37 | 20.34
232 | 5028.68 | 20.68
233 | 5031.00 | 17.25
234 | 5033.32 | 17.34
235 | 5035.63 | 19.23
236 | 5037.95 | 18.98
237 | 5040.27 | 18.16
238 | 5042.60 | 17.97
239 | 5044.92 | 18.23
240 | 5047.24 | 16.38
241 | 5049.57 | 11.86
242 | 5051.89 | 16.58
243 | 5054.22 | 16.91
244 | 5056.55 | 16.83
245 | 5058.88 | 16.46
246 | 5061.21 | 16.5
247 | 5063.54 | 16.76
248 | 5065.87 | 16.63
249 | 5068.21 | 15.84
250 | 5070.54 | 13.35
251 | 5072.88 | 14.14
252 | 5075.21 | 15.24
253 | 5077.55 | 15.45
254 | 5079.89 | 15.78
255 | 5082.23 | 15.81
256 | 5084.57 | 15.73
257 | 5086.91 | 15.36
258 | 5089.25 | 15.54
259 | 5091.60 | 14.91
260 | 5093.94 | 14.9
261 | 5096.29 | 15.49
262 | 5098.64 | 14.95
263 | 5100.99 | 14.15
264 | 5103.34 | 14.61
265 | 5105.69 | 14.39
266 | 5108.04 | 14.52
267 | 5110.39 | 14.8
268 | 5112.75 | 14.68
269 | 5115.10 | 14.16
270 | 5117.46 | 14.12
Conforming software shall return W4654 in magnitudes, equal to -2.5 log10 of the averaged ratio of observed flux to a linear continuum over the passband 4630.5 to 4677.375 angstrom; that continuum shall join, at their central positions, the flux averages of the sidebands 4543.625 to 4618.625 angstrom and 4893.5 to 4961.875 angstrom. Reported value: 0.471 mag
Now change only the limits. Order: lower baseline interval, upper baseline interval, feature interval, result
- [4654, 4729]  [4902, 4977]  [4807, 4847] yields 0.20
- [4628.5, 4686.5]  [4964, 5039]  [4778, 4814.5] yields 0.19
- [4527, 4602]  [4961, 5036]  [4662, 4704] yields 0.27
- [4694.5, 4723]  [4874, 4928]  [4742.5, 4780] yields 0.25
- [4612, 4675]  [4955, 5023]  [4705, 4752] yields 0.07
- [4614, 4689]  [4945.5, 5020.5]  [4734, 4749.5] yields -0.13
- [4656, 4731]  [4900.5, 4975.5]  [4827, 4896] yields 0.23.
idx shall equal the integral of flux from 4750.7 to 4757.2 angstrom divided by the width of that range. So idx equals 13.5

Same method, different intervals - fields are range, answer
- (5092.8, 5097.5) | 15.2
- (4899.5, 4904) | 64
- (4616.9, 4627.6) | 3.34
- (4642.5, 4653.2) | 11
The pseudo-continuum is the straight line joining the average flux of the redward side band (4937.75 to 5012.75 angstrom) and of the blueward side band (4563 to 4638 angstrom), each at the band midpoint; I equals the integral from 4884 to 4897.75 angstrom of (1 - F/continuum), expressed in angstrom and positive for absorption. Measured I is -2.6 angstrom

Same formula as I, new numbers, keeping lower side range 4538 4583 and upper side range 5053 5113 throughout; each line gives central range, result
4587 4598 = 2.08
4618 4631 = 7.67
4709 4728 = 2.47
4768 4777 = 0.64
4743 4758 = -1.75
